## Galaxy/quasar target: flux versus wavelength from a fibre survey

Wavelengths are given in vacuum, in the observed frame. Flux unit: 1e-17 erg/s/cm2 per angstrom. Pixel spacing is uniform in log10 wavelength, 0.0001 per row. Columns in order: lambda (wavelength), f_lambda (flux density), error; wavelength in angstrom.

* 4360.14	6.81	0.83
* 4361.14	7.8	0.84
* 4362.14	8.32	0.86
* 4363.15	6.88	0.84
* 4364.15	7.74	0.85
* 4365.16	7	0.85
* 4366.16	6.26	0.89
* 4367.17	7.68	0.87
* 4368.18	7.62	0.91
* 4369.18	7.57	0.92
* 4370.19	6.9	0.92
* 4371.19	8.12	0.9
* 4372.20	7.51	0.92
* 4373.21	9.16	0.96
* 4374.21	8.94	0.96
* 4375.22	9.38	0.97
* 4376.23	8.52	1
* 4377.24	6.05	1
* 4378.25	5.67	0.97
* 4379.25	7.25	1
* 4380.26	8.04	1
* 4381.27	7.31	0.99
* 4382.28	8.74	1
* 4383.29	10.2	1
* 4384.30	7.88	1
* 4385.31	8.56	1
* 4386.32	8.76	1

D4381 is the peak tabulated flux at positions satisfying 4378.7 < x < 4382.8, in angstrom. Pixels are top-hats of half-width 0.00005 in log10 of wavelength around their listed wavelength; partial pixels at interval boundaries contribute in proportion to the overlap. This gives 8.74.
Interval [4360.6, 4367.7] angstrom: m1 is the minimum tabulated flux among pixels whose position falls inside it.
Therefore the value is 6.26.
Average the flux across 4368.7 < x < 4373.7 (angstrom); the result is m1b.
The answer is 7.84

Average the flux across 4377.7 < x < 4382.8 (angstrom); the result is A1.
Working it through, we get 7.4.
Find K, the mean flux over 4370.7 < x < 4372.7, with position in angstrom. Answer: 7.8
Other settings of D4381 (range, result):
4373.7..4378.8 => 9.38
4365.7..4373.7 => 9.16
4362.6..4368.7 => 7.74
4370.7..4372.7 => 8.12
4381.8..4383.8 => 10.2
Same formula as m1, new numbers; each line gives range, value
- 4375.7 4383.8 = 5.67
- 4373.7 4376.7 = 8.52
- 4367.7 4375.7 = 6.9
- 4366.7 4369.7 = 7.57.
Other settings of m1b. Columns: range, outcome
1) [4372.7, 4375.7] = 9.16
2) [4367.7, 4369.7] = 7.6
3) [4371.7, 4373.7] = 8.32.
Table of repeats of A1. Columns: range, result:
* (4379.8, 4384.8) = 8.43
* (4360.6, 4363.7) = 7.68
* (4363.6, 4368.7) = 7.26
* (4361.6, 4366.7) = 7.25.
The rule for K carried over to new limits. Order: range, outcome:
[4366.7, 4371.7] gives 7.58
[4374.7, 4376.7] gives 8.93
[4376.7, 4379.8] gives 6.38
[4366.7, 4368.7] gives 7.65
